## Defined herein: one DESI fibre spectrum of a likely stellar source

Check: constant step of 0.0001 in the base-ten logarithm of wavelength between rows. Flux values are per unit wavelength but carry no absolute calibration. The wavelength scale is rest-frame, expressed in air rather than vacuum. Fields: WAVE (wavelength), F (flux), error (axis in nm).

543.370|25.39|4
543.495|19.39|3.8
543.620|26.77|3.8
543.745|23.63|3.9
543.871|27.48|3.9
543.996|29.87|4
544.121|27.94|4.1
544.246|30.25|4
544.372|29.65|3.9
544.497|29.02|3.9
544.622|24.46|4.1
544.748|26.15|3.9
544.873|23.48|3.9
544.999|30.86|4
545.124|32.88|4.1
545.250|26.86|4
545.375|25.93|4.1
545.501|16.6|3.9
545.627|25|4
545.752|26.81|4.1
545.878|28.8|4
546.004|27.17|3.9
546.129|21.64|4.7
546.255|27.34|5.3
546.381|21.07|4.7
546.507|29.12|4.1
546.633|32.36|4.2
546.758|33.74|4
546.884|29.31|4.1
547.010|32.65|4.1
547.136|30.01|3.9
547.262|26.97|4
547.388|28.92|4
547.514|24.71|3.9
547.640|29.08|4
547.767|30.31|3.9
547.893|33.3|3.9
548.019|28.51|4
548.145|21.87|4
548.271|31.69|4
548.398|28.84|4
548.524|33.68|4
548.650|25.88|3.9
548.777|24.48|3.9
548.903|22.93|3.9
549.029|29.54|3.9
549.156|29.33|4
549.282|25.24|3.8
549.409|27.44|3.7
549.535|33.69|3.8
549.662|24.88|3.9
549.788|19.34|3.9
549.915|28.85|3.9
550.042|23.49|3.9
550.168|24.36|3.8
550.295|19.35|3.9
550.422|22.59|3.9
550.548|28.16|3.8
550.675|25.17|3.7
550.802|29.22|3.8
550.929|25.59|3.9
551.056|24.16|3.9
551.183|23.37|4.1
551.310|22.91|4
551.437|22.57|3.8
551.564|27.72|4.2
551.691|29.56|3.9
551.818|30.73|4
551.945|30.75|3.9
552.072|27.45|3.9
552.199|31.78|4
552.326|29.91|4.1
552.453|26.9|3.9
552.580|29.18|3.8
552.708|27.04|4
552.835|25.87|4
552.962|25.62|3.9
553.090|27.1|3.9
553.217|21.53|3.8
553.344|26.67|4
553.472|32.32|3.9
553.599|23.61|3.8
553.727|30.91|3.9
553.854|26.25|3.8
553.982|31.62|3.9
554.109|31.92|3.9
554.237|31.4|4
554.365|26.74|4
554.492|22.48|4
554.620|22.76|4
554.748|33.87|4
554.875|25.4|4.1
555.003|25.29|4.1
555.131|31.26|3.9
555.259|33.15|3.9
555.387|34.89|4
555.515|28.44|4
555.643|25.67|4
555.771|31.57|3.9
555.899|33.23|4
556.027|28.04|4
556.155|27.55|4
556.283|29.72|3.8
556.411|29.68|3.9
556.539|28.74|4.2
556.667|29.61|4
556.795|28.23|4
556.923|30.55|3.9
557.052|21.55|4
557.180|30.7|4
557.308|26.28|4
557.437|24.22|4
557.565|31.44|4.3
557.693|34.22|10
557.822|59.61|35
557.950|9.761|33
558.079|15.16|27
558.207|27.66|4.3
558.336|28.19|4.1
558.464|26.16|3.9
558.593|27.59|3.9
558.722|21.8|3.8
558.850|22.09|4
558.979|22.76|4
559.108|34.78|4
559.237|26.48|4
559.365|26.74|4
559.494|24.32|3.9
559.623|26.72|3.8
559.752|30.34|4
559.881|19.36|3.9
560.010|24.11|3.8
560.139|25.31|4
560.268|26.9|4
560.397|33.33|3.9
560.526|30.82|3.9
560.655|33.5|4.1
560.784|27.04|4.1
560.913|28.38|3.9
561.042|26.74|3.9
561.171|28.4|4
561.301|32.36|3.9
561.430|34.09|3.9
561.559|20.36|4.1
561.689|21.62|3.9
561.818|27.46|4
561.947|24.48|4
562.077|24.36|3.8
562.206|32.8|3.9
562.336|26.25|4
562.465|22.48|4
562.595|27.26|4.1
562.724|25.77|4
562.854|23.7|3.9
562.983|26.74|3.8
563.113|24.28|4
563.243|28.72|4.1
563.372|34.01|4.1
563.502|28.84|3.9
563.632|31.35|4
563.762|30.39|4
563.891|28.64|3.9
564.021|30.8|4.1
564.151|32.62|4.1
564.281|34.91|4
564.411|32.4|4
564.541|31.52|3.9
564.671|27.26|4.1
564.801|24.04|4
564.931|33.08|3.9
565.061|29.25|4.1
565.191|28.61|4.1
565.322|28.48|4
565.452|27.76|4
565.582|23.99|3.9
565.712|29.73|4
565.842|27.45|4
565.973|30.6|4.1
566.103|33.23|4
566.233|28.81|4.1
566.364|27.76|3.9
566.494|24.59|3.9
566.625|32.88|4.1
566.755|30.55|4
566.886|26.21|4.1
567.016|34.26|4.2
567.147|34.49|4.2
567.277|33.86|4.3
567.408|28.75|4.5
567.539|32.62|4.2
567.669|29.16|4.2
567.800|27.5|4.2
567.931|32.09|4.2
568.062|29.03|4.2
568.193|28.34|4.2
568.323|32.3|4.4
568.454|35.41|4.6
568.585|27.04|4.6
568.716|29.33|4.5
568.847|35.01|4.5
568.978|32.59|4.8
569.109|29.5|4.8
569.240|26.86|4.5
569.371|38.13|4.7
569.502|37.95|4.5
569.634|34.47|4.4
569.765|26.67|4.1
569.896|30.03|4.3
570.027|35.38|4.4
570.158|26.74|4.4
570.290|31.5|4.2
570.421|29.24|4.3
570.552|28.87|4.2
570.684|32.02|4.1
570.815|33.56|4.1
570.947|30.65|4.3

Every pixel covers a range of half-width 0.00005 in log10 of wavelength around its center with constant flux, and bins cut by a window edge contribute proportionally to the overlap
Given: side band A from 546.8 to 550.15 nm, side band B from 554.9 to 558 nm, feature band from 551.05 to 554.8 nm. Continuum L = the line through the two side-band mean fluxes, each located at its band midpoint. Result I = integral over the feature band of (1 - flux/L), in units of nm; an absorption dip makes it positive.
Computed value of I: 0.18 nm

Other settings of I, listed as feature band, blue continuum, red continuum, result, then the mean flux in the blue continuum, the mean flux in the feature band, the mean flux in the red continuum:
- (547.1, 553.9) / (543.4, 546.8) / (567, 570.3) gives 0.19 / 26.8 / 27.1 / 31.5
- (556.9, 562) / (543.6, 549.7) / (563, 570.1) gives 0.37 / 27.7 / 27.3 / 30.4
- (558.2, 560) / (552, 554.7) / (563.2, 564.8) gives 0.20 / 27.6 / 26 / 30.7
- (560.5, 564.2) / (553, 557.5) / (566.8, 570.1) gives 0.25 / 28.4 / 28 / 31.5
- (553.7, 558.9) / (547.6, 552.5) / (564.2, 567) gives -0.09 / 27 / 28.4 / 29.3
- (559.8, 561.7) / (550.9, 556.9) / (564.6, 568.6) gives 0.09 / 28.1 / 27.7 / 29.7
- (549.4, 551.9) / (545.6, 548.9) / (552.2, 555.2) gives 0.20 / 28.1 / 25.7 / 27.7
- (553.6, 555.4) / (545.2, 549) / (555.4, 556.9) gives 0.02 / 27.5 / 28.8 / 29.4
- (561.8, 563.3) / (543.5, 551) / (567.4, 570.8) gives 0.19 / 27.1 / 26.1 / 31.1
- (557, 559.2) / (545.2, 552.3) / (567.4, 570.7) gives 0.12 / 27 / 27.3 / 31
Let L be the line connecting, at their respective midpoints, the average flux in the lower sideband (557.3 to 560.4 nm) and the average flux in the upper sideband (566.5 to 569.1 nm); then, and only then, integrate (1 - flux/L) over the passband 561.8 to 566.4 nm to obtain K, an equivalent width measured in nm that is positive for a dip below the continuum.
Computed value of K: 0.10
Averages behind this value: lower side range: 26.9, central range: 28.6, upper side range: 30.9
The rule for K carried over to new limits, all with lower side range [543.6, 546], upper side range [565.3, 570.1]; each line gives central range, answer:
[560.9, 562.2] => 0.11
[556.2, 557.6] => 0.04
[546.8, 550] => -0.06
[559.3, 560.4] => 0.13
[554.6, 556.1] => -0.05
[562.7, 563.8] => 0.06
